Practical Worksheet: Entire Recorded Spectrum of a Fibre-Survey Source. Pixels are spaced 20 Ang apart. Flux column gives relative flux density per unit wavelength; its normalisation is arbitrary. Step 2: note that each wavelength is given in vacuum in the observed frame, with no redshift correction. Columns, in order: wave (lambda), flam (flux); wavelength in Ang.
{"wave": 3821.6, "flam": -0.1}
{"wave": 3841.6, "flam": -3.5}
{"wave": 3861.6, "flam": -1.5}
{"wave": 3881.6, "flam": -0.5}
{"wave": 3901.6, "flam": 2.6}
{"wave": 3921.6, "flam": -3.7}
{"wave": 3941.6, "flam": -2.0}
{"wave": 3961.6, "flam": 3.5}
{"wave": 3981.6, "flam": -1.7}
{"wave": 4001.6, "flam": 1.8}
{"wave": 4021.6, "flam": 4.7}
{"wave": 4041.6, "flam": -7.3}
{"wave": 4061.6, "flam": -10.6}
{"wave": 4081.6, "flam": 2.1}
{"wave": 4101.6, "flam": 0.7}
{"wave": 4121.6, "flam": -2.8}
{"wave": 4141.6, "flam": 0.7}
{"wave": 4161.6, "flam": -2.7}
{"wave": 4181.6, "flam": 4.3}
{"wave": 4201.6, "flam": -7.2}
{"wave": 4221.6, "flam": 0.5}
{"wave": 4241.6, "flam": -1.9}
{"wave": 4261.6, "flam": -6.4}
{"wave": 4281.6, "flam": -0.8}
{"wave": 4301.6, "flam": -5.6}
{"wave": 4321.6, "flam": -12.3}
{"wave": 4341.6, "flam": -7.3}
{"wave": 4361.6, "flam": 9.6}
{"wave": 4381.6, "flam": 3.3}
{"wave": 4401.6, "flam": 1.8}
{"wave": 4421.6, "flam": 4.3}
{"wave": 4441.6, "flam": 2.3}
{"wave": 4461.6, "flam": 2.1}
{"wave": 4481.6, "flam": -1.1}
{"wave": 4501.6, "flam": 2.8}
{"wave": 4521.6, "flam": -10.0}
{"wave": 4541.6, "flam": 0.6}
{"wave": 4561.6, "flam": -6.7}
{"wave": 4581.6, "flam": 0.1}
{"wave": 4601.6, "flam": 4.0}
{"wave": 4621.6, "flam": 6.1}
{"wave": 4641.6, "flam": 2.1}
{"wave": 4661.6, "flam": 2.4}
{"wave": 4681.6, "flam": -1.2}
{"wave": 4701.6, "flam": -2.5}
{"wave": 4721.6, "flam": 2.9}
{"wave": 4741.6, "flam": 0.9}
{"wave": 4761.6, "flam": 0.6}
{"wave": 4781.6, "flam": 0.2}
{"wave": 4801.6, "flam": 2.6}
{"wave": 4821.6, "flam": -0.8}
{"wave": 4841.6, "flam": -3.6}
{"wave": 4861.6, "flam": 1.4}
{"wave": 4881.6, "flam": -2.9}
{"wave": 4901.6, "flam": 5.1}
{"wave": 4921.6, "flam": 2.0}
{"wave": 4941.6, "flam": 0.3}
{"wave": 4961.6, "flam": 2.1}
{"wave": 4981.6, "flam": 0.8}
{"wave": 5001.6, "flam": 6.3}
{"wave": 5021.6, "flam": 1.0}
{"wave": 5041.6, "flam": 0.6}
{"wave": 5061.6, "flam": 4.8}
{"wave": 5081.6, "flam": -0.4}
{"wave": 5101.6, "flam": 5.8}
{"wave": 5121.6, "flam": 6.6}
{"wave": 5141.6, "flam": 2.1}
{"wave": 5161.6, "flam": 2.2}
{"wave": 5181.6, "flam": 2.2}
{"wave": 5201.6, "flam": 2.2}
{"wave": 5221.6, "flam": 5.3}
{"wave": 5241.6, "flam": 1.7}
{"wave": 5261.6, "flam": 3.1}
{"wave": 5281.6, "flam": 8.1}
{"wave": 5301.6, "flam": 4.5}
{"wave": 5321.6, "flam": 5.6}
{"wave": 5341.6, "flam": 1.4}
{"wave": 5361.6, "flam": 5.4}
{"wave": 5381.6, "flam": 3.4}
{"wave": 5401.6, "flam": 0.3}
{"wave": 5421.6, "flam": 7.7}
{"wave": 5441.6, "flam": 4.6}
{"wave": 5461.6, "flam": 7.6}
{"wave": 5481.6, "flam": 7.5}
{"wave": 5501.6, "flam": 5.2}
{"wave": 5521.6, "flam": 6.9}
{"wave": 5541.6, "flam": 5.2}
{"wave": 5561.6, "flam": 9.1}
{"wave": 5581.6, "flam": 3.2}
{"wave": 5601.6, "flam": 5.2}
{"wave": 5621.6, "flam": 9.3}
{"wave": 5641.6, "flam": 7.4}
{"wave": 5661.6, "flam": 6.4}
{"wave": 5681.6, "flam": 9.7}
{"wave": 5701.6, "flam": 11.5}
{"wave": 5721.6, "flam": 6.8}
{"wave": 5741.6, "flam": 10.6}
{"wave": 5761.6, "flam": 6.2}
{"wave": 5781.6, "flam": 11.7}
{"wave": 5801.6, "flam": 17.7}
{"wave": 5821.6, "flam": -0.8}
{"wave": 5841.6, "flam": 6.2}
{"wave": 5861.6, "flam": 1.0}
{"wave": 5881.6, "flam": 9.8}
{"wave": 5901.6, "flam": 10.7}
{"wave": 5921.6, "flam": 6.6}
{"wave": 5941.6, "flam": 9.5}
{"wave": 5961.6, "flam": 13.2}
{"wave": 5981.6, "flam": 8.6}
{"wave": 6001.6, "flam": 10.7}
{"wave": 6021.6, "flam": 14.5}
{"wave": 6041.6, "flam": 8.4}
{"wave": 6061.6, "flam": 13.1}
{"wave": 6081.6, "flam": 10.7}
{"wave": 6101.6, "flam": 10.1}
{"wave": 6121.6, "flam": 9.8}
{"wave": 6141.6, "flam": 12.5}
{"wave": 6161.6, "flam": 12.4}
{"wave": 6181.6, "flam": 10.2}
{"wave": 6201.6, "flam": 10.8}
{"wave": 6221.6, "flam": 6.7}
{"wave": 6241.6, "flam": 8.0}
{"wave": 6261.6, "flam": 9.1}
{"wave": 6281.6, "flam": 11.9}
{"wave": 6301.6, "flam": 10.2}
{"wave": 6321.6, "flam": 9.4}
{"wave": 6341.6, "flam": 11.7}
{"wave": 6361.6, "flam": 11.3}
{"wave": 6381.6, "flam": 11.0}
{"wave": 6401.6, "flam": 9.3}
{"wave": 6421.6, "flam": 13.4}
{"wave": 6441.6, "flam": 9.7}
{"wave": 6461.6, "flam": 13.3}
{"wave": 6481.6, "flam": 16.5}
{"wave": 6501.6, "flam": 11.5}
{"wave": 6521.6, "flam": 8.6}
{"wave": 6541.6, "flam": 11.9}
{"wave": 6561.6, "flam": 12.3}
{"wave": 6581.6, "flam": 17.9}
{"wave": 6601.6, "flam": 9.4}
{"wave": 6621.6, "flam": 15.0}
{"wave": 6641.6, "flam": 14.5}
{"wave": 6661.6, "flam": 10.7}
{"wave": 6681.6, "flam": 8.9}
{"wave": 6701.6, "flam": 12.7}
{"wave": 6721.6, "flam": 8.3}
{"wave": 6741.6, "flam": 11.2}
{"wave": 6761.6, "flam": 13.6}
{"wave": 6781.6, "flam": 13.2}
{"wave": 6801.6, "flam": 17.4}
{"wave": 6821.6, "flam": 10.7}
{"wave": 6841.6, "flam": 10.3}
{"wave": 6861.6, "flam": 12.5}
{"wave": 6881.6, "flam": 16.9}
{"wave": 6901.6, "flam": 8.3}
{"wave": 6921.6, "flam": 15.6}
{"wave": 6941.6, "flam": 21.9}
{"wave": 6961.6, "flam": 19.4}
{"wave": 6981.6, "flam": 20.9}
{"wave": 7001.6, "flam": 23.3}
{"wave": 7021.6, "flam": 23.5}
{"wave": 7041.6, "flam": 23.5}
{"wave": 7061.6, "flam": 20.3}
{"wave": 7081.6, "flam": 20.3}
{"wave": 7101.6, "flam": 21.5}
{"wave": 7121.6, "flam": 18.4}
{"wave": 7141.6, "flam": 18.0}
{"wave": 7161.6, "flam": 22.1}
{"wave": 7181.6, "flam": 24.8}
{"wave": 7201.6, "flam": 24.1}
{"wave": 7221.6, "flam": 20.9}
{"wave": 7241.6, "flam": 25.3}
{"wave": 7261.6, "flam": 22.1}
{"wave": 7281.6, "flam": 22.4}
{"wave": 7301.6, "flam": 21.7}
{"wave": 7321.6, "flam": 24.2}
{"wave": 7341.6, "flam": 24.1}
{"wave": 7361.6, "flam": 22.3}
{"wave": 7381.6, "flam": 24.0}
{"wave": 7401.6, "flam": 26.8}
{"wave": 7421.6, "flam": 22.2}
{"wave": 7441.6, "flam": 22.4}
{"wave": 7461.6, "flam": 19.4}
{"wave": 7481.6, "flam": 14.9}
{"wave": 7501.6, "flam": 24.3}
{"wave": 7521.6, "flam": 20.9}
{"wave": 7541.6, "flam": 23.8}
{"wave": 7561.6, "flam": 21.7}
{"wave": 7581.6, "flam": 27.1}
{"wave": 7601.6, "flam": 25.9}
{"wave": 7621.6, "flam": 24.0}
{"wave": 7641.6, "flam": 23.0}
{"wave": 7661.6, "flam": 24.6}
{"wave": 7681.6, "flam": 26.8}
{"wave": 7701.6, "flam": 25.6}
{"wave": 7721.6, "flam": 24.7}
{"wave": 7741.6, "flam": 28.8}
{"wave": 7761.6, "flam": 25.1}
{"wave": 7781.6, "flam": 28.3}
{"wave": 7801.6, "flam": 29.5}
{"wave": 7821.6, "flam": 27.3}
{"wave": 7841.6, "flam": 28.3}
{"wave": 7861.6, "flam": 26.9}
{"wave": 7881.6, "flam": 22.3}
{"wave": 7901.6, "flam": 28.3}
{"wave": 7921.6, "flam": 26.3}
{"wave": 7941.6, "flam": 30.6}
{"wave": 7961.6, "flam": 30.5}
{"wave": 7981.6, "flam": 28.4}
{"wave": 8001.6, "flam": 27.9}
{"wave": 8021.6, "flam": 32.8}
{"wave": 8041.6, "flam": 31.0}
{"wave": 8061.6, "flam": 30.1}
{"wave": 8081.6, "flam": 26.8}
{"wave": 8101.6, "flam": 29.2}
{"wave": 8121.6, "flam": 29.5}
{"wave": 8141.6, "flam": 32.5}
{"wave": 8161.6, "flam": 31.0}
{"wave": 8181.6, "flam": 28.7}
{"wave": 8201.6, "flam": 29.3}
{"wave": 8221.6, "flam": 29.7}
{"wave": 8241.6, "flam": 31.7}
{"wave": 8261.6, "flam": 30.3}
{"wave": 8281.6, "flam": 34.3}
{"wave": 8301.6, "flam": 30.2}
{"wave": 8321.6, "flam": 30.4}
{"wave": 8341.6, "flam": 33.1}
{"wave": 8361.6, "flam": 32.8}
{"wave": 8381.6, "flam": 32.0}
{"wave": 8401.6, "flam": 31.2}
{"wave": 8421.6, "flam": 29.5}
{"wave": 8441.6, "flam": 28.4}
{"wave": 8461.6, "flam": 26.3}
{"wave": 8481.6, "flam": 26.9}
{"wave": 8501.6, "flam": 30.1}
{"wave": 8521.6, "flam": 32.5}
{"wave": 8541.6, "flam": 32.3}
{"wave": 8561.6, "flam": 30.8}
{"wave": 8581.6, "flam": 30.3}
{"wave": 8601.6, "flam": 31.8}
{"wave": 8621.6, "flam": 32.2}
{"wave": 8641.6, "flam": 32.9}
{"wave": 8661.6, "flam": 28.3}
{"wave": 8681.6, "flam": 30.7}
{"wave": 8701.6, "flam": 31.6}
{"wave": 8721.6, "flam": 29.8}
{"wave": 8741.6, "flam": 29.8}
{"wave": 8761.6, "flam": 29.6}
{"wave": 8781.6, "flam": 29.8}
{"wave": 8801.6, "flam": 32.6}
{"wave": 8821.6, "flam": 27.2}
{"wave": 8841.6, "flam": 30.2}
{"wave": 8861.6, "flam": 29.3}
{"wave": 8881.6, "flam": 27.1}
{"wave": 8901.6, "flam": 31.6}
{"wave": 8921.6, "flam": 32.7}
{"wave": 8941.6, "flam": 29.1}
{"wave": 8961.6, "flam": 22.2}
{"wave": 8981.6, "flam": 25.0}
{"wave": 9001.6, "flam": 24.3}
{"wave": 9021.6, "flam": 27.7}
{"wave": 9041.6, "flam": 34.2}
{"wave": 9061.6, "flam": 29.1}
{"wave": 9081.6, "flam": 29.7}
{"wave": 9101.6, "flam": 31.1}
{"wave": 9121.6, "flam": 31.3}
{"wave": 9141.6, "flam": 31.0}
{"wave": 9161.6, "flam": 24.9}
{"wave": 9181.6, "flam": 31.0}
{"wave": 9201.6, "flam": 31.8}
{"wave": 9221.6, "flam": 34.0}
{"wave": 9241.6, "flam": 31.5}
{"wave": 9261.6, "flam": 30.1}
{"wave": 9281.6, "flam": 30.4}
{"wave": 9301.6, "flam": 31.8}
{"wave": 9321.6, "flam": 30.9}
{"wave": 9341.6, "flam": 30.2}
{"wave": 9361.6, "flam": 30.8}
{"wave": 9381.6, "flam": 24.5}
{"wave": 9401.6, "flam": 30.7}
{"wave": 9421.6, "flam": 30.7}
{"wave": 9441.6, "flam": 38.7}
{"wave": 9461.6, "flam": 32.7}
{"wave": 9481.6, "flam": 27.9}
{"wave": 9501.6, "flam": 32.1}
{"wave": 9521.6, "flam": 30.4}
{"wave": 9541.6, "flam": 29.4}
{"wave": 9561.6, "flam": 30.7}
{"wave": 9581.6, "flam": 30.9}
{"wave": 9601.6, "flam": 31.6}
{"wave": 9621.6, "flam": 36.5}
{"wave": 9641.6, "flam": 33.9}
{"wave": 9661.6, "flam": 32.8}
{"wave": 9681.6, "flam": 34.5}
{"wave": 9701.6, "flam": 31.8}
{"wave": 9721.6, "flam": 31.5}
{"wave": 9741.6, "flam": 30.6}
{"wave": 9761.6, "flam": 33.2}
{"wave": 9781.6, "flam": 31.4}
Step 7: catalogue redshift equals 0.739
